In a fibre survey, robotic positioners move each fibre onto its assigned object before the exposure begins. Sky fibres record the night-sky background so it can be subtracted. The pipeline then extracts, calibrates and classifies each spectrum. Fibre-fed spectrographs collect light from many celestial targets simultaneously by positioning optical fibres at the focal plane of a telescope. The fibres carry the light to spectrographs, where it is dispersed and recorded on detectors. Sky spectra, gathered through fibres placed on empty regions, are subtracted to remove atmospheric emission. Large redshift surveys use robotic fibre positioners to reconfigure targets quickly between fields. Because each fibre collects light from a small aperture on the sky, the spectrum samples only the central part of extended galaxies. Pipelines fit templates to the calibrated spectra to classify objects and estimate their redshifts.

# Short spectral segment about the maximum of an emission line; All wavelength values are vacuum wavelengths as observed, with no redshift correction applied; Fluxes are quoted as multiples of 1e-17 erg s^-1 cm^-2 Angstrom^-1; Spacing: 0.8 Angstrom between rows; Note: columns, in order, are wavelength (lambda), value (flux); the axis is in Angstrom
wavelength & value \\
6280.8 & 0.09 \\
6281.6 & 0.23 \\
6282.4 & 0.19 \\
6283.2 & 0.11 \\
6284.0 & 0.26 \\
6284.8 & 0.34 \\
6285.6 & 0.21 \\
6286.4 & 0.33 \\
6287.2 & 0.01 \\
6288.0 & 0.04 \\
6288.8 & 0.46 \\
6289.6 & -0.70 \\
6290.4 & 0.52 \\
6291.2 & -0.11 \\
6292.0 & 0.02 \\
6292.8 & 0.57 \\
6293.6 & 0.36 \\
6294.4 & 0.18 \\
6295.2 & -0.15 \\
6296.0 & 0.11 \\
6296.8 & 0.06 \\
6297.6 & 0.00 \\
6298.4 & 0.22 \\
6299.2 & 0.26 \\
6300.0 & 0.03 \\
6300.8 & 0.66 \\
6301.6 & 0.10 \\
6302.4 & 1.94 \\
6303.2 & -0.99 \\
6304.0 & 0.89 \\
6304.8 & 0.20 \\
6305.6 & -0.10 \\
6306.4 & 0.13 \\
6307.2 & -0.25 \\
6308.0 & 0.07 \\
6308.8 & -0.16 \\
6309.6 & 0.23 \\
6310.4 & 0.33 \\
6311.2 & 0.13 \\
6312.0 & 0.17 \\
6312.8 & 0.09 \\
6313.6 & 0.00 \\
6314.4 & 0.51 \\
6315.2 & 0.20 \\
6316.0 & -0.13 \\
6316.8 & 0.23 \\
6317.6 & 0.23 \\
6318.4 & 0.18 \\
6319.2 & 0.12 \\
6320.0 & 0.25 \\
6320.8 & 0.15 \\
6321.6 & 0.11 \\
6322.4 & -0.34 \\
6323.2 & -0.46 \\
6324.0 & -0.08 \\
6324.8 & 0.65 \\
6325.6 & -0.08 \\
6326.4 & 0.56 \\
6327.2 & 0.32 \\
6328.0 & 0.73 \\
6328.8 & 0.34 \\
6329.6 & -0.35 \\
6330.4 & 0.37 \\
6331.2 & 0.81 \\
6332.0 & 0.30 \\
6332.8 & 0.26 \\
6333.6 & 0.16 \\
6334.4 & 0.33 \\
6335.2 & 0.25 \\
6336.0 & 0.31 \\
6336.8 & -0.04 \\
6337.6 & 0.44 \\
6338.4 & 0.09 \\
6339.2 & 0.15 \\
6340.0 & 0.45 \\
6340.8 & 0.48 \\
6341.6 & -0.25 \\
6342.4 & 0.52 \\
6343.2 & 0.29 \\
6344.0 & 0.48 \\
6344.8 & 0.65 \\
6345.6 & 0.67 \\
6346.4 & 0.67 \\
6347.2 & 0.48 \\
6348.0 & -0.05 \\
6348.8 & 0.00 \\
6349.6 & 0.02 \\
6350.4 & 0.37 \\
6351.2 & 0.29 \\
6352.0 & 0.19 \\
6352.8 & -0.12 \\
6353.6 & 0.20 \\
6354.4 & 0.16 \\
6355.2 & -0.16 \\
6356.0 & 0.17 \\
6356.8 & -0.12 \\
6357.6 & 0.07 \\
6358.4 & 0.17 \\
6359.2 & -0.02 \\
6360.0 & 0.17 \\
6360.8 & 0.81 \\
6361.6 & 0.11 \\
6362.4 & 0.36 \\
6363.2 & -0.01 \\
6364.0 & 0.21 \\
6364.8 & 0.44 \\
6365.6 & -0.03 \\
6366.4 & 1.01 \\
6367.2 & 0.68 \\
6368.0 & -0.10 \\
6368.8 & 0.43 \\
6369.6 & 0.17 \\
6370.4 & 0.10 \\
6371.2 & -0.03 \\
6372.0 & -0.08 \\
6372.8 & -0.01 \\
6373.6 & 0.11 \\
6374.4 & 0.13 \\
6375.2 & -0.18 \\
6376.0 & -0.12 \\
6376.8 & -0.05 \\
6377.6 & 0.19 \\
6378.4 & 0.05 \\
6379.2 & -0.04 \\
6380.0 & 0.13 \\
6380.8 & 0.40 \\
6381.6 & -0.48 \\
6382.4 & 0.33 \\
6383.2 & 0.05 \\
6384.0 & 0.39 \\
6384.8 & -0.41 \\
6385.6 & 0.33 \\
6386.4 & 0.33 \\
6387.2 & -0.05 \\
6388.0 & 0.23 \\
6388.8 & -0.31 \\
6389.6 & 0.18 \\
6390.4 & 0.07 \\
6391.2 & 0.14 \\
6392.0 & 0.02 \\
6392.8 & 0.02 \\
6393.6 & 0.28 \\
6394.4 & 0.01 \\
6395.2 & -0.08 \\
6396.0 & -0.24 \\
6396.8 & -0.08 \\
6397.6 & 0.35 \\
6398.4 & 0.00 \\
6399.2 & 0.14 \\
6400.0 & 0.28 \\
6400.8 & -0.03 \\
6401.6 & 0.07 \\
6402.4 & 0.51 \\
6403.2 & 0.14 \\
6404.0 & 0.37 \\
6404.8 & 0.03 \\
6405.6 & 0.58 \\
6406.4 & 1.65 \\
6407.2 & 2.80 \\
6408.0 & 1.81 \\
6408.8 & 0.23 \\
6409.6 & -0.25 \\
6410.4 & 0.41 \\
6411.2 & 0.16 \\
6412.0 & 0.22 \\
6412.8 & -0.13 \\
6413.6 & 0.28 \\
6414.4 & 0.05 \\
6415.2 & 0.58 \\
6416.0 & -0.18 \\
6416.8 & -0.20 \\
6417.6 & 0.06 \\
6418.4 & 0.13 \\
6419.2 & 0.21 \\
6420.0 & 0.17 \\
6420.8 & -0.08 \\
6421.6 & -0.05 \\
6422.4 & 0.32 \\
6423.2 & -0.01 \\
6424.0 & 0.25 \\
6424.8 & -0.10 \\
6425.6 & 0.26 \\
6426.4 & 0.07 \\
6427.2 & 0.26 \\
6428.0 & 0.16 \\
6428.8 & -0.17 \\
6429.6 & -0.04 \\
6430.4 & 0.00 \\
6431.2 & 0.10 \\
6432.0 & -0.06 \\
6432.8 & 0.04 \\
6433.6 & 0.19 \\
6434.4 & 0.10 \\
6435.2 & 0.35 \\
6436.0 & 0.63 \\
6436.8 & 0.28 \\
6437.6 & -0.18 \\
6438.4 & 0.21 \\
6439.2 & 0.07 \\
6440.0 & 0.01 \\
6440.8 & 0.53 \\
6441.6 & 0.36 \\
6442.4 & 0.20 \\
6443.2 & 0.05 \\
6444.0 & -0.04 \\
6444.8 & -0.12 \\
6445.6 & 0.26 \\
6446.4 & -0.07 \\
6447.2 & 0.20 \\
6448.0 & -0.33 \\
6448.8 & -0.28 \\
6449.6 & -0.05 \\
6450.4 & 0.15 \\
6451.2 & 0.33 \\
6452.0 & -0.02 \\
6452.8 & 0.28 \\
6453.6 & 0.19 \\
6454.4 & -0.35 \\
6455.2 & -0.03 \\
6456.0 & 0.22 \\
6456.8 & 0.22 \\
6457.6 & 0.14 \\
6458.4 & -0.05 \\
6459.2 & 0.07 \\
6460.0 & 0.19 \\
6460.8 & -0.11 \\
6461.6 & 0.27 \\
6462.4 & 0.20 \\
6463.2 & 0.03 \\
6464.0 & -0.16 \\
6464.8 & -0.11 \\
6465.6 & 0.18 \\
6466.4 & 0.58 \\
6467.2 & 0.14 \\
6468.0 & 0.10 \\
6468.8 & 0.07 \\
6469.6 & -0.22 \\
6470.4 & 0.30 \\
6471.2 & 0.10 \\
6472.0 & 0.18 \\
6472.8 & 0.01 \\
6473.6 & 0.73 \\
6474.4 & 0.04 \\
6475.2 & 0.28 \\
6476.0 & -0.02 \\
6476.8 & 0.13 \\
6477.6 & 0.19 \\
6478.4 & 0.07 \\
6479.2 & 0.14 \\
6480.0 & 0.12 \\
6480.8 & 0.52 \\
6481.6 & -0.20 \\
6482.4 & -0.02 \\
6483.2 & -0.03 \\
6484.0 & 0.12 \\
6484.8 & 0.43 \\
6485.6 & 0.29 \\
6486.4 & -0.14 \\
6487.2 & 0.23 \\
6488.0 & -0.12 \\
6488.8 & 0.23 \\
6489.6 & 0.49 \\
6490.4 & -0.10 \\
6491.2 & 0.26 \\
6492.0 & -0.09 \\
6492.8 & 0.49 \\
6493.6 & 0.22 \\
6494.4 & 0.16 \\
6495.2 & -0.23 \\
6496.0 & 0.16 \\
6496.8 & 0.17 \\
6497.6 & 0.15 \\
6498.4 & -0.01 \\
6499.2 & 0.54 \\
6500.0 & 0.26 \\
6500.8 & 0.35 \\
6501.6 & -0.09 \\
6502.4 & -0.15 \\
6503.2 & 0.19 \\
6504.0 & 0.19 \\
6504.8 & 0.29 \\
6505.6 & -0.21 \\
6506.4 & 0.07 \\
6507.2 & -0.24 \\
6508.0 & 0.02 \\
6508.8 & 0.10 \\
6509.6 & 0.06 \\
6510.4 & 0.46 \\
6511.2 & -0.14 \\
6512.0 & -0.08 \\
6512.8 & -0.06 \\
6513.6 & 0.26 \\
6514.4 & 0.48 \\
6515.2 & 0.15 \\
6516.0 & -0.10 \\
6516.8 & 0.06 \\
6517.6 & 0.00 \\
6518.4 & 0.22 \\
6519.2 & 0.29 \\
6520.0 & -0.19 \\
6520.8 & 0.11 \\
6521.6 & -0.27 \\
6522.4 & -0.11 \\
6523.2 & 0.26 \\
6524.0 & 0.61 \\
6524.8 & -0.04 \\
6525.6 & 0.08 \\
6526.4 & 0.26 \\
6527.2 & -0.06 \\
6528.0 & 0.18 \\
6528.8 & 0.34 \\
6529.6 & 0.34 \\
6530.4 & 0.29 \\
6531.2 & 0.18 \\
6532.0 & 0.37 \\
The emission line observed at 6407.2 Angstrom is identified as [O III] 5007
